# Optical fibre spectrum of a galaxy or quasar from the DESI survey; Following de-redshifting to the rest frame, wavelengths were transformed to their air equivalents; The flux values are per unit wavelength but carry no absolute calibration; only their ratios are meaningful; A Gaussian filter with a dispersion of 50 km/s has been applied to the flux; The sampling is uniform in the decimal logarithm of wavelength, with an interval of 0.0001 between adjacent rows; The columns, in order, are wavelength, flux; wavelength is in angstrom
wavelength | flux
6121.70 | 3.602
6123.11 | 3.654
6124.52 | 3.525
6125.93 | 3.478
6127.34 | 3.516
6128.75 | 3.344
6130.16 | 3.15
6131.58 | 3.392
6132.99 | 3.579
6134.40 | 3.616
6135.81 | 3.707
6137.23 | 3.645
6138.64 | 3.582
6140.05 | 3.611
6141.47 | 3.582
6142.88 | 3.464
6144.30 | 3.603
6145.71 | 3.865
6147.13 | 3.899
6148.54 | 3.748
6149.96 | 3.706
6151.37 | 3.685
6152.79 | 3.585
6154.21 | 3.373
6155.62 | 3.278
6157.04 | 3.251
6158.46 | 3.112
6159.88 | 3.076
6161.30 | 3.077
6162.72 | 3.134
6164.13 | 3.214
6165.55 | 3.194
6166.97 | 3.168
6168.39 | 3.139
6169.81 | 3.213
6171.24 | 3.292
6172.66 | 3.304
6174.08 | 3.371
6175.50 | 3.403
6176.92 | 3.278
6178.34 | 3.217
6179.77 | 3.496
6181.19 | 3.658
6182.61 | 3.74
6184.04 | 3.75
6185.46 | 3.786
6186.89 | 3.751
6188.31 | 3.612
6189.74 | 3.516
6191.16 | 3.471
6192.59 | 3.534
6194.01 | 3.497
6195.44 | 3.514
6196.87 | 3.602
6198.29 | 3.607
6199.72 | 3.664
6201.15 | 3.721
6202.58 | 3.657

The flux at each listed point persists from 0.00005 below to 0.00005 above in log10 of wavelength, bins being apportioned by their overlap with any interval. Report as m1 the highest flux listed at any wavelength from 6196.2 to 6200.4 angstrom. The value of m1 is 3.664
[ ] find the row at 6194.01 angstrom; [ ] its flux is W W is 3.497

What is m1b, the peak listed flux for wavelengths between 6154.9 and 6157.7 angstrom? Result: 3.278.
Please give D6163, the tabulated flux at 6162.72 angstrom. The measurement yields 3.134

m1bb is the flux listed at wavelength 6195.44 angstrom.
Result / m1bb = 3.514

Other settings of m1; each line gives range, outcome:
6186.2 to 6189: 3.751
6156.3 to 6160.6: 3.251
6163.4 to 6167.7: 3.214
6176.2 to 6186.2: 3.786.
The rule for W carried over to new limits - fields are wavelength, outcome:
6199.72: 3.664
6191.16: 3.471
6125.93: 3.478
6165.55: 3.194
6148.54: 3.748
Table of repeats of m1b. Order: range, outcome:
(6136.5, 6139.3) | 3.645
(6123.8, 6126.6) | 3.525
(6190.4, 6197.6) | 3.602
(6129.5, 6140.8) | 3.707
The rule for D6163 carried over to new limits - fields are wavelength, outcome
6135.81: 3.707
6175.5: 3.403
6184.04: 3.75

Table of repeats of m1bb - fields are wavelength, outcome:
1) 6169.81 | 3.213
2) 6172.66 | 3.304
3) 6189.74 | 3.516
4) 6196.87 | 3.602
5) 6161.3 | 3.077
